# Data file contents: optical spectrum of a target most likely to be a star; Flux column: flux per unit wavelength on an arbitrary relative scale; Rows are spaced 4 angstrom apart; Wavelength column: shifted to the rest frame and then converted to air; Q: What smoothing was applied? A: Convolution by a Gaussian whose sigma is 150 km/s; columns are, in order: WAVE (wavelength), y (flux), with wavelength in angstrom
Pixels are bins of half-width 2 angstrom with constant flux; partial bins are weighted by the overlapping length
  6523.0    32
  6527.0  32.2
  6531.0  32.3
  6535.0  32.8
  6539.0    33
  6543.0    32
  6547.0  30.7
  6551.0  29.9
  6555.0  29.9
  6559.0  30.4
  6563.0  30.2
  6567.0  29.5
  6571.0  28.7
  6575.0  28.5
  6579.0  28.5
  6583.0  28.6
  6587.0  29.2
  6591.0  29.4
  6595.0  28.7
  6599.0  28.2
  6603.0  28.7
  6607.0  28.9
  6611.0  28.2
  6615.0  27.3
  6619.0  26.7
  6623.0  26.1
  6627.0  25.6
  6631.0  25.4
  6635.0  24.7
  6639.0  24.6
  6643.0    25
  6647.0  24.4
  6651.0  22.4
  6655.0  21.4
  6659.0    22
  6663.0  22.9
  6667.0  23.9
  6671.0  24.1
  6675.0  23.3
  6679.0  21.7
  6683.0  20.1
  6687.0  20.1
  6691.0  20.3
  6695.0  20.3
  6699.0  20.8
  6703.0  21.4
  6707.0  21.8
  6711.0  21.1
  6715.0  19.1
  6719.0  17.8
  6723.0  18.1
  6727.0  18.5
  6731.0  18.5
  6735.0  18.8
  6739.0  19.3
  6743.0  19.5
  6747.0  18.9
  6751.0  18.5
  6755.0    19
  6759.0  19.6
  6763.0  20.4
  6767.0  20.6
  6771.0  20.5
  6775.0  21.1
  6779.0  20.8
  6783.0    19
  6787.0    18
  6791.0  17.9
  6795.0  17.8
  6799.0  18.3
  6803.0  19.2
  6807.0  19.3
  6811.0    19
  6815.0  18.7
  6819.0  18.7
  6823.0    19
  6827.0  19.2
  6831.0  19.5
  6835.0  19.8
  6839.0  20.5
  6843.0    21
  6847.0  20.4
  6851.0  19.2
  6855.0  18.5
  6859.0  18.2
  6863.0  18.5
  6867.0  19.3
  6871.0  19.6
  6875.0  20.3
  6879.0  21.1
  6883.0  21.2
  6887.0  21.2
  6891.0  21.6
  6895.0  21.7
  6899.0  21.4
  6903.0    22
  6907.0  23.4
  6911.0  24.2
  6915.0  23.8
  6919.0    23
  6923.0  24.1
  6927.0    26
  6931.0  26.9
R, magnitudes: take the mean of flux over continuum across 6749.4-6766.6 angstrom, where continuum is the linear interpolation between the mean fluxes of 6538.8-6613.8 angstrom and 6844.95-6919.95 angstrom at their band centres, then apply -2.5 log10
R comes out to 0.24 mag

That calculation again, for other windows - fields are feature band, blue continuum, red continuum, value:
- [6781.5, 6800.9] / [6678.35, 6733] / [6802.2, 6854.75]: 0.08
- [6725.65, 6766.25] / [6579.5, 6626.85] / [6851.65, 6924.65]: 0.27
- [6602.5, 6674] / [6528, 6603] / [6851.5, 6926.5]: 0.13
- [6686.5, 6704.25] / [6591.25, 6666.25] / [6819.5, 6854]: 0.16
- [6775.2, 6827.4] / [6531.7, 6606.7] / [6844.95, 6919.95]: 0.22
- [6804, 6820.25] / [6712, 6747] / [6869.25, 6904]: 0.06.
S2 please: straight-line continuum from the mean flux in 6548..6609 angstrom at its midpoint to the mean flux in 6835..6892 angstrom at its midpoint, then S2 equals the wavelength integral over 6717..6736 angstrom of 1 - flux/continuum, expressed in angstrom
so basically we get 4.7 angstrom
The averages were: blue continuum 29.2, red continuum 20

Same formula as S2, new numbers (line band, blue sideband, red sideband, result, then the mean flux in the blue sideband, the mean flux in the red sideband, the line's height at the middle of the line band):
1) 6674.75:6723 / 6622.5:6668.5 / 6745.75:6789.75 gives 3.6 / 24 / 19.7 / 22.1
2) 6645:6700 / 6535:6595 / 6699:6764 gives 2.7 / 29.9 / 19.4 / 23.2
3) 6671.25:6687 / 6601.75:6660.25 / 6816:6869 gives 1.5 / 25.4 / 19.4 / 24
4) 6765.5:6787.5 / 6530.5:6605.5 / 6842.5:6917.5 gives 3.5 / 29.9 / 20.9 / 23.9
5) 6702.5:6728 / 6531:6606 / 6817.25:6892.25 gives 5.3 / 29.9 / 19.8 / 24.7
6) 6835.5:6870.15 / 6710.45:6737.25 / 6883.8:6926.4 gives 3.3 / 18.7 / 22.7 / 21.6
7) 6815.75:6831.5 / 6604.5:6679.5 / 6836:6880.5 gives 1.1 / 24.7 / 19.7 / 20.5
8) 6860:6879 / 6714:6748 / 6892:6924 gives 2.1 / 18.7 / 22.9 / 22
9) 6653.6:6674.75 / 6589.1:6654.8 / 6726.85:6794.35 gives 1.1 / 26.4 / 19.3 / 24.2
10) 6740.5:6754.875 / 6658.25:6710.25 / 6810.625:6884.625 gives 1.3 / 21.7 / 19.6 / 20.9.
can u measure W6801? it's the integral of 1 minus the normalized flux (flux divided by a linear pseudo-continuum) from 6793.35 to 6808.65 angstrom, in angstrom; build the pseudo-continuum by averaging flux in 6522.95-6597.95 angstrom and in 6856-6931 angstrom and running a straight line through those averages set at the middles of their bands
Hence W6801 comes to 3.5 angstrom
